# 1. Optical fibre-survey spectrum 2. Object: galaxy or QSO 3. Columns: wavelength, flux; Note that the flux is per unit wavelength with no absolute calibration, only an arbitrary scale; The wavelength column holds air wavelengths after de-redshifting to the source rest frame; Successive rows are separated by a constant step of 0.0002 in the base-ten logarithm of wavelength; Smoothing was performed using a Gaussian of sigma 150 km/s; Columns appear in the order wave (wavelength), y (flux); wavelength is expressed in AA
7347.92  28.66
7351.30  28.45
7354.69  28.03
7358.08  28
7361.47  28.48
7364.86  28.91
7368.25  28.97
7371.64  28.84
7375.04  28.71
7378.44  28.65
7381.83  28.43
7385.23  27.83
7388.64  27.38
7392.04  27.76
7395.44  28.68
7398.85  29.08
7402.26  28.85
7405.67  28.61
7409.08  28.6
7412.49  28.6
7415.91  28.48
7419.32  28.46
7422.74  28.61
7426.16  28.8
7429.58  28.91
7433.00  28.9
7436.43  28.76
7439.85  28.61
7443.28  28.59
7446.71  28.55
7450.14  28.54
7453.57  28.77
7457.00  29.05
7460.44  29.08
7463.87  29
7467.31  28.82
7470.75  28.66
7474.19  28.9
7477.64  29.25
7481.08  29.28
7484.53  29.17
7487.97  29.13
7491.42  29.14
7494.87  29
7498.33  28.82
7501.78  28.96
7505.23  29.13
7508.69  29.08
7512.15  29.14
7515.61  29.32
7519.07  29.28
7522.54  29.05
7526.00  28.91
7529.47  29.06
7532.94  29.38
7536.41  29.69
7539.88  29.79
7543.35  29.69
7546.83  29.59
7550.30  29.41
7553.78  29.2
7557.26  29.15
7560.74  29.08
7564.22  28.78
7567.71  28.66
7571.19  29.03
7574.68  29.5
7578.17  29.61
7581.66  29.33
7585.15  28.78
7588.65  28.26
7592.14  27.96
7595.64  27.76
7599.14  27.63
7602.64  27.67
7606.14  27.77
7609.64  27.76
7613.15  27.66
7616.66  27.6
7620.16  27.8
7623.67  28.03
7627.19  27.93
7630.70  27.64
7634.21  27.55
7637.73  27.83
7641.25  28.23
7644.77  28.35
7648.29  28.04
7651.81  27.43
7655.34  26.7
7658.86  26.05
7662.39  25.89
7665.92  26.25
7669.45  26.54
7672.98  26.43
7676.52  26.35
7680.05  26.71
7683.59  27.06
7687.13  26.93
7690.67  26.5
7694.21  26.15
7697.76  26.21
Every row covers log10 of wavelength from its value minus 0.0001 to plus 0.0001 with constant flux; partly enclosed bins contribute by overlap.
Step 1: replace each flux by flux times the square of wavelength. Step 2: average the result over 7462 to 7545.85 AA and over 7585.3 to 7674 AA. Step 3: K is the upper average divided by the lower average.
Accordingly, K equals 0.97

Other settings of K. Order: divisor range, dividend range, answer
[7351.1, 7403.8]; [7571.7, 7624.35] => 1.05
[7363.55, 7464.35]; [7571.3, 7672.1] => 1.03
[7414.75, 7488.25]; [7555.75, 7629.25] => 1.02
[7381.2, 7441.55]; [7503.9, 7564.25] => 1.06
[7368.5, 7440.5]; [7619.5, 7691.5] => 1.02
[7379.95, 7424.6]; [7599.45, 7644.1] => 1.04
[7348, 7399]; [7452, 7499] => 1.05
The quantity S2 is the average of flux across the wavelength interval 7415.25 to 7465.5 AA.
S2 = 28.7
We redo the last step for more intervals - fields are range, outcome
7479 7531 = 29.1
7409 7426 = 28.6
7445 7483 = 28.9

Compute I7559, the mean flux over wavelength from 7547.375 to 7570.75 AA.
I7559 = 29.1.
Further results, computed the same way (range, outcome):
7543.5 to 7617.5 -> 28.6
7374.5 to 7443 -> 28.5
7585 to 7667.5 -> 27.6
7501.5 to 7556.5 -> 29.3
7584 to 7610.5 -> 27.9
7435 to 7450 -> 28.6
